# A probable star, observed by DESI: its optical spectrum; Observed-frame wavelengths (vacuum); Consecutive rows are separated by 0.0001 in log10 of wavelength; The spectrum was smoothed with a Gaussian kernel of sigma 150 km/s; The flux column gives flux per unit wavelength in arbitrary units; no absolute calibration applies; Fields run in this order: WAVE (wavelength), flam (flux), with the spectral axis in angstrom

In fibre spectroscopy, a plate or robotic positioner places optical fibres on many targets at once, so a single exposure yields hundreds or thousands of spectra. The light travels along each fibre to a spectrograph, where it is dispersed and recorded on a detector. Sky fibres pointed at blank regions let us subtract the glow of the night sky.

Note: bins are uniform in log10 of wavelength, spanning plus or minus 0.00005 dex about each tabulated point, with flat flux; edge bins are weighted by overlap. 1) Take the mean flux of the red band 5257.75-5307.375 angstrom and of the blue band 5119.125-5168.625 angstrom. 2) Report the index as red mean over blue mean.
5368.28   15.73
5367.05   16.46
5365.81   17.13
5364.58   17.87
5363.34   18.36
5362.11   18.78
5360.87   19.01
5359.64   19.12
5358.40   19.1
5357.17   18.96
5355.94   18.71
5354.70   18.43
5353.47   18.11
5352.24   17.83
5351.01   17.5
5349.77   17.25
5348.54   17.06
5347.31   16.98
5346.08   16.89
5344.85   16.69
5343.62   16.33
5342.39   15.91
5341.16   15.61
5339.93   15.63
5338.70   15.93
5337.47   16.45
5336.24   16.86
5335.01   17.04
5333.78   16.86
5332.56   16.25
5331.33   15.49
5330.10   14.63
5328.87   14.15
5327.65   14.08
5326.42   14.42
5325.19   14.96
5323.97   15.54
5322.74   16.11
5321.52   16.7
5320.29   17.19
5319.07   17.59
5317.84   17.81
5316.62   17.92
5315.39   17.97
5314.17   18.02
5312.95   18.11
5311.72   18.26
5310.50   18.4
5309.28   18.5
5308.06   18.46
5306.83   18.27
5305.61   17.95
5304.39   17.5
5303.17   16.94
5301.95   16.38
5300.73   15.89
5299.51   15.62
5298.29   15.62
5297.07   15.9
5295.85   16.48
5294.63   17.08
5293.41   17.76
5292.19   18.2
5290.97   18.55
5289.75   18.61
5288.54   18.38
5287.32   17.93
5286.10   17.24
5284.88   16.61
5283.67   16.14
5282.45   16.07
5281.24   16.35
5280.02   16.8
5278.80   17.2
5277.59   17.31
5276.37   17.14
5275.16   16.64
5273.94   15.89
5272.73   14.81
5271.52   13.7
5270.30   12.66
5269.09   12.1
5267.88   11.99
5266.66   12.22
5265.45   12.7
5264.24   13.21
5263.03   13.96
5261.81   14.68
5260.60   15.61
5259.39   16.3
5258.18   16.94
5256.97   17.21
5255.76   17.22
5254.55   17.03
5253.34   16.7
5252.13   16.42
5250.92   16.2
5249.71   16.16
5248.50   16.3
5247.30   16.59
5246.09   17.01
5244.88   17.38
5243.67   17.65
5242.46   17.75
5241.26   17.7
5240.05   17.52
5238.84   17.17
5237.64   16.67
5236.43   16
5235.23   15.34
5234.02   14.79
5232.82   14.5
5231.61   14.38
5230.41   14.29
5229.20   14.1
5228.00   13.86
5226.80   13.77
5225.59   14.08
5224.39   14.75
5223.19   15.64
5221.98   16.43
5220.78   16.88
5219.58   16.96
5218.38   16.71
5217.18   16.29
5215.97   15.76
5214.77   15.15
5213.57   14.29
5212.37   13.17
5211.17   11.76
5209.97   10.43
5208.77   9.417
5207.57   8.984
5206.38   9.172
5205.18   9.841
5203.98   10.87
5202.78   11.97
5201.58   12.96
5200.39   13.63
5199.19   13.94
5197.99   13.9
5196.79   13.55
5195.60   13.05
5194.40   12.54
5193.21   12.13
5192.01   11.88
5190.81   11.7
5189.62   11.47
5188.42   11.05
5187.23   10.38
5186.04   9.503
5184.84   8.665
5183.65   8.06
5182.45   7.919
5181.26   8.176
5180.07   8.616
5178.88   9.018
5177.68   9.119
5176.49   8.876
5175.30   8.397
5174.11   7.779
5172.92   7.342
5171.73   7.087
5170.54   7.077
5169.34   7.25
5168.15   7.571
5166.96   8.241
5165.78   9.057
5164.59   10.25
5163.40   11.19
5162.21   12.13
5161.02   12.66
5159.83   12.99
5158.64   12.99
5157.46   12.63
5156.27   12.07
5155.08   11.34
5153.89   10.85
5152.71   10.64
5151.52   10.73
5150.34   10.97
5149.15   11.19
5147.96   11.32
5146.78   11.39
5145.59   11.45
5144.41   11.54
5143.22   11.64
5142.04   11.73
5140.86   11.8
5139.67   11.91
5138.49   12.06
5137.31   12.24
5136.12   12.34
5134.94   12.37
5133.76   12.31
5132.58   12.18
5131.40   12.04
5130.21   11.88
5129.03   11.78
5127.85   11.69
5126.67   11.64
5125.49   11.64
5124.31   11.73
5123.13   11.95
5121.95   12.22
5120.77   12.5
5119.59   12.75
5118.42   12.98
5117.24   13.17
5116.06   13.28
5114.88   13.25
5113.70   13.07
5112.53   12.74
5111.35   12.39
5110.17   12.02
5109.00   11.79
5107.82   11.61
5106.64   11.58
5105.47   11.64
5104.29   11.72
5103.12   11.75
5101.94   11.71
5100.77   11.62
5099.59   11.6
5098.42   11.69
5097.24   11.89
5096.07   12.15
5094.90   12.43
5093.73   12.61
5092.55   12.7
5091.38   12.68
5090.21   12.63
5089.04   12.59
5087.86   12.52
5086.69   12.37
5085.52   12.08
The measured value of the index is 1.39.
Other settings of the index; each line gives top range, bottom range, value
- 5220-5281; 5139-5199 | 1.48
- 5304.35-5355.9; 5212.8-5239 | 1.10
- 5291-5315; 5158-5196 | 1.77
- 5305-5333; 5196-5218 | 1.34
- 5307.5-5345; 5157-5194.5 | 1.70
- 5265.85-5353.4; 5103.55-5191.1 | 1.50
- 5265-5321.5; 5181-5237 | 1.29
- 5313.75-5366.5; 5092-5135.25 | 1.39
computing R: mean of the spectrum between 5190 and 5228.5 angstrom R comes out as 13.3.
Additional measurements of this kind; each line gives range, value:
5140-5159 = 11.5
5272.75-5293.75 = 17.2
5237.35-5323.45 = 16.6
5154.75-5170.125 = 10.7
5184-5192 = 10.5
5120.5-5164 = 11.8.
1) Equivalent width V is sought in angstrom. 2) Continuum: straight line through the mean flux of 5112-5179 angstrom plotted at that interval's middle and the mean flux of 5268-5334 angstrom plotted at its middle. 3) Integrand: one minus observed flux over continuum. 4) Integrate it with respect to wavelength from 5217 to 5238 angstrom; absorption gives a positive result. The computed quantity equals -1.9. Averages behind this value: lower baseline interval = 11.2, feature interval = 15.3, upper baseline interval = 16.6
